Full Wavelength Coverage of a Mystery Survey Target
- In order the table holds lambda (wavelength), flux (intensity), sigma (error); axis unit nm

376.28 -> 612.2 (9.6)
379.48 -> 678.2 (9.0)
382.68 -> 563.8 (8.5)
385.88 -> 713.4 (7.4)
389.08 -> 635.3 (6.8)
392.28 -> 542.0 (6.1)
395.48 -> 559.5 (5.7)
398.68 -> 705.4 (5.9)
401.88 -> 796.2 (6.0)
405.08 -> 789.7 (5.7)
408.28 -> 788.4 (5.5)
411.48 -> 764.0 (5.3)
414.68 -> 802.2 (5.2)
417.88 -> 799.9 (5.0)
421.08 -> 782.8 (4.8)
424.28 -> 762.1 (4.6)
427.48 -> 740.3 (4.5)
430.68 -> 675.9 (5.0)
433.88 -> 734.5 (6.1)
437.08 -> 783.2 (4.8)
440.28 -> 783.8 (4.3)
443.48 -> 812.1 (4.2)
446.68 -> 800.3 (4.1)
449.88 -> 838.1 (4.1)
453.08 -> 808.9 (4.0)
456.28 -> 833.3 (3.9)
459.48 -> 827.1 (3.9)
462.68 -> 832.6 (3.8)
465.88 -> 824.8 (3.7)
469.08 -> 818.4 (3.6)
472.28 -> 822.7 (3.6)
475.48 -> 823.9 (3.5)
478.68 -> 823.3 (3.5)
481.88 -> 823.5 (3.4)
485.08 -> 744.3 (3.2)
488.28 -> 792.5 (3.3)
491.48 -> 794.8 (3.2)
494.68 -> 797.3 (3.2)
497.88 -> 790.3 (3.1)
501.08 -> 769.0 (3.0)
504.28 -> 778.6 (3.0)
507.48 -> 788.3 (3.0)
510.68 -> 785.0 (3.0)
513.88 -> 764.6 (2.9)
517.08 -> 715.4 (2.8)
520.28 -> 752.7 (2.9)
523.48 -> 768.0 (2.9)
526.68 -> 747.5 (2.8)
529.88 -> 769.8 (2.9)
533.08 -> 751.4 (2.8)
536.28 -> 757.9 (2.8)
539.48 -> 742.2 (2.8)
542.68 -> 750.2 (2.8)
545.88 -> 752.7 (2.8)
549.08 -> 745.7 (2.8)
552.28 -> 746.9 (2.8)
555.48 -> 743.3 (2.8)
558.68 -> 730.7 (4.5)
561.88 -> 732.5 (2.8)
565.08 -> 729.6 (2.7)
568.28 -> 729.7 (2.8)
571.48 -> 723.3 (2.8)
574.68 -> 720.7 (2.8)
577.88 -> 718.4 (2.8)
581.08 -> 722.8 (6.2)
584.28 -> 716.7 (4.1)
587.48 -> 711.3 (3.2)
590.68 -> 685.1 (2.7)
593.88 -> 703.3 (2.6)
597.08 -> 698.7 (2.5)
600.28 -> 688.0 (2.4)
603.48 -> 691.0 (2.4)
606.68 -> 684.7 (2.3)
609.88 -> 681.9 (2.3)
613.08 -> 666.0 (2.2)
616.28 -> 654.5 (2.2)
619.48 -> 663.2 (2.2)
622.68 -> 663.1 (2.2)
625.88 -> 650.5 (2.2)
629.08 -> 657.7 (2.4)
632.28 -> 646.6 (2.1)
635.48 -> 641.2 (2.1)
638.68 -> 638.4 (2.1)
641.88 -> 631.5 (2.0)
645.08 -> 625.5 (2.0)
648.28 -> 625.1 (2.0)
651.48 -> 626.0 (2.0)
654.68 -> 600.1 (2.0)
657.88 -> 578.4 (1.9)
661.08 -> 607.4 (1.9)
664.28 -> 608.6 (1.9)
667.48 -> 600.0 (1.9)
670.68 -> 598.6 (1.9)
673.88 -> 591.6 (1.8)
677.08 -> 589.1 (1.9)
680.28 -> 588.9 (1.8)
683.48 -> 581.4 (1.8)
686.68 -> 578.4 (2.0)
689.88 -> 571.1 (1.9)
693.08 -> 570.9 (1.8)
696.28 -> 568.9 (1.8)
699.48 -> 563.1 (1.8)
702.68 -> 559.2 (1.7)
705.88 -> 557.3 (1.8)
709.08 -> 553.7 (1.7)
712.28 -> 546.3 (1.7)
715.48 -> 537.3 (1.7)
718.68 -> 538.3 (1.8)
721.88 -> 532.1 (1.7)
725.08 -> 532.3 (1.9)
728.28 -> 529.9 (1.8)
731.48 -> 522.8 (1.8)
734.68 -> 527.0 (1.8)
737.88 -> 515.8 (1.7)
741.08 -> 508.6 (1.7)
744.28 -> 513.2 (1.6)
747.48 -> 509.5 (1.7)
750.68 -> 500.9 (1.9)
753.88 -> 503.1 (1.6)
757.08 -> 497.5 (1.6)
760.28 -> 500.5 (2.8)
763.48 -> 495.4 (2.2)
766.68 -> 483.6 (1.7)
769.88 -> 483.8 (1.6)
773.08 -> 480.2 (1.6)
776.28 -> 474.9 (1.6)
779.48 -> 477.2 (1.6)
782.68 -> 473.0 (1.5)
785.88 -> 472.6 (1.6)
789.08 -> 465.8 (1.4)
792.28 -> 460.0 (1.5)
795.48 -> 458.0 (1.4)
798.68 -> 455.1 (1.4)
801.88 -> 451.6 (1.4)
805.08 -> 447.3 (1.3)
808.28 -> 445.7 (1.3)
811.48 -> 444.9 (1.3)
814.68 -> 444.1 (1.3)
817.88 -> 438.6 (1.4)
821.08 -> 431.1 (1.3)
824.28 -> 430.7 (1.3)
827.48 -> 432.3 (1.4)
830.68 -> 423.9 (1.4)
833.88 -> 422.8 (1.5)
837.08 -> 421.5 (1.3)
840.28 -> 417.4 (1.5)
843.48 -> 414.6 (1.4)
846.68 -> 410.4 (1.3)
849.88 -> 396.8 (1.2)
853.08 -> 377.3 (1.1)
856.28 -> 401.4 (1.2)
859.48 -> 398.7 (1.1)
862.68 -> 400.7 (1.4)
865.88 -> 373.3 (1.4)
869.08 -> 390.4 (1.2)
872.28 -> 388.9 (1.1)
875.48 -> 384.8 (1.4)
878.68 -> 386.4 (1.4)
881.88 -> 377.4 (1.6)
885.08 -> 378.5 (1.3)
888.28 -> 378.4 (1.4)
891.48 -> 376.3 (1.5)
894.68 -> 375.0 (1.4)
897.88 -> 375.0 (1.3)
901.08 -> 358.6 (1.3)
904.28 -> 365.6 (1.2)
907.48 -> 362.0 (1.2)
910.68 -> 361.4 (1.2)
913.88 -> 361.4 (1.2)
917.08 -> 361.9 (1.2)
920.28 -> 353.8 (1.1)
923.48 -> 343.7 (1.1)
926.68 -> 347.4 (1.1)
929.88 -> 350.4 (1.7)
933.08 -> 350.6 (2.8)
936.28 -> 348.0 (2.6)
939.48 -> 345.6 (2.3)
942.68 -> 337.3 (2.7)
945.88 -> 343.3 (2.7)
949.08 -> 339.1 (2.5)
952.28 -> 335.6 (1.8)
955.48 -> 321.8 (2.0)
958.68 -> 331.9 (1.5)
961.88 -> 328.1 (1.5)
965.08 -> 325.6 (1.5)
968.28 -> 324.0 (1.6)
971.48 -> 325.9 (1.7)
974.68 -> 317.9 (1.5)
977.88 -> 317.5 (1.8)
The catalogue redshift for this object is 0.00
